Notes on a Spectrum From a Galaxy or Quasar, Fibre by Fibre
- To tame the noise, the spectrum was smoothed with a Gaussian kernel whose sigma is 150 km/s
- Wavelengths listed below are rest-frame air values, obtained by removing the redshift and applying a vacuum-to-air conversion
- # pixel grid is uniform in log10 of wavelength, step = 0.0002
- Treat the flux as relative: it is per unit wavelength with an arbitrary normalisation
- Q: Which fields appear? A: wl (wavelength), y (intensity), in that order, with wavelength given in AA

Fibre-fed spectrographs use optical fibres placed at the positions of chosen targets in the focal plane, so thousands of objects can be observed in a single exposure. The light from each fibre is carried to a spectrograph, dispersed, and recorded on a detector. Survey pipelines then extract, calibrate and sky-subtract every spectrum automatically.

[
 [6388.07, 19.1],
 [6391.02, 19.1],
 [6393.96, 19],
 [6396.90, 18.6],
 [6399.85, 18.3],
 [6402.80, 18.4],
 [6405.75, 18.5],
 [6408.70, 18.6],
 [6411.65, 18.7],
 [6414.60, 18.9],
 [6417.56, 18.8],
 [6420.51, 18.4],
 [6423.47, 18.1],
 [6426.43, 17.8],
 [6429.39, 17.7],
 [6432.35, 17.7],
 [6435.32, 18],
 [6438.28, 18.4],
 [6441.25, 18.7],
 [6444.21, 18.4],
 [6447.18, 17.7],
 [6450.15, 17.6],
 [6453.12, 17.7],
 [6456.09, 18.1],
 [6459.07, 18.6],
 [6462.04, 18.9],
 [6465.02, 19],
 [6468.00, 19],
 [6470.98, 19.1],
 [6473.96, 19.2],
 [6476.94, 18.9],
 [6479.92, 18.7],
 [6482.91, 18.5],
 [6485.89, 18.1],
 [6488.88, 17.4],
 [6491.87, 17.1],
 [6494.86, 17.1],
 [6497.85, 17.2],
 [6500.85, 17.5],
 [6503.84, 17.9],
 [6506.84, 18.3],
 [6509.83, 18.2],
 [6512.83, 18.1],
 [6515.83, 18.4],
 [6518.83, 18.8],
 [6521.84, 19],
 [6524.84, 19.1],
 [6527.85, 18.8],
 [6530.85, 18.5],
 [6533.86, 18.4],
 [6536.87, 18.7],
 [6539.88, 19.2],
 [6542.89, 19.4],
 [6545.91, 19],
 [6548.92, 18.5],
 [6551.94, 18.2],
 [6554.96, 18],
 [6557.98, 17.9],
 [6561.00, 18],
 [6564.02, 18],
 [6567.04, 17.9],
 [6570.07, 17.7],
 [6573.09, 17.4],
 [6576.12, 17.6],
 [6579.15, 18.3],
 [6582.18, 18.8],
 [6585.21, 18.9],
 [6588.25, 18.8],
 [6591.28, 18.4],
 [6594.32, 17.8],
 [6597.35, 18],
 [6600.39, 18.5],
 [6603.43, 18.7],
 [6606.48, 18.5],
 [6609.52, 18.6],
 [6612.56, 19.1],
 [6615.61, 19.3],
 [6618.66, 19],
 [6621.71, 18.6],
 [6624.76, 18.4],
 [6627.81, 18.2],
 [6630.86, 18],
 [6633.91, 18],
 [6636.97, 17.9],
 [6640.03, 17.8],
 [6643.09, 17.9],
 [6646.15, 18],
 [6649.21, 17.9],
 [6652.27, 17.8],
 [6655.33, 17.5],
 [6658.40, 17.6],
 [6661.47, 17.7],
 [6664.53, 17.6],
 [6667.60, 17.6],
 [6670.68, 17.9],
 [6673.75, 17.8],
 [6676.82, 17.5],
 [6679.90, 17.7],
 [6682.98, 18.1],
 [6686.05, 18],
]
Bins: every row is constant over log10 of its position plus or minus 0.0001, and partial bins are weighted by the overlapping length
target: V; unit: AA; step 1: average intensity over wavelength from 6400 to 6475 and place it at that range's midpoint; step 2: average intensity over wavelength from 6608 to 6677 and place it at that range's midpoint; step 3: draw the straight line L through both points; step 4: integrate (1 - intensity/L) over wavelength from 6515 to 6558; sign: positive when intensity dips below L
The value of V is -1.05 AA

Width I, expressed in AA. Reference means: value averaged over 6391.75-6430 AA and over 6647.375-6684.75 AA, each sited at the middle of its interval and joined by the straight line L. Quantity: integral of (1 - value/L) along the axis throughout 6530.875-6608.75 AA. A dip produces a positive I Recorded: -1.4 AA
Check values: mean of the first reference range 18.5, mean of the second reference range 17.7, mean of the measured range 18.3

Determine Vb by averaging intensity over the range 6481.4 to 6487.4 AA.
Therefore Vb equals 18.3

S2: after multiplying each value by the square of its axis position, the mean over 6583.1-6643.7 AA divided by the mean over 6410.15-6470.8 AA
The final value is 1.1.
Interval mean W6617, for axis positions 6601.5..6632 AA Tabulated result 18.6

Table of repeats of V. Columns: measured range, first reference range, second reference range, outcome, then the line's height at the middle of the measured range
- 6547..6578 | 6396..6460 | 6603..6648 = 0.7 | 18.3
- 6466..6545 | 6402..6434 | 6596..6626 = 0.3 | 18.5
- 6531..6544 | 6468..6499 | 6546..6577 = -0.6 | 18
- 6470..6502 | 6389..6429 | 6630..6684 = 0.4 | 18.3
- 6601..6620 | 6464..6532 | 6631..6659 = -0.9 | 18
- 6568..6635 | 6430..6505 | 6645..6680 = -2.0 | 17.9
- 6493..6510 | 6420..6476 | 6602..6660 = 0.6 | 18.3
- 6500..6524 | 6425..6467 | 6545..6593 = -0.2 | 18.2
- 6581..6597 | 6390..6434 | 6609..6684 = -0.3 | 18.1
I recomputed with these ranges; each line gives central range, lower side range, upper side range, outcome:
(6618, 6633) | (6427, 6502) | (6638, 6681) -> -0.5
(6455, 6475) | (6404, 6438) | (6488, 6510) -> -1.1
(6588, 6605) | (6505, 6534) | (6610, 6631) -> 0.3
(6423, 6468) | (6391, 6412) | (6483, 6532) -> 0.5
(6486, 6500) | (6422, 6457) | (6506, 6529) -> 0.8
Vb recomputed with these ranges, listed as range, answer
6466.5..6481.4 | 19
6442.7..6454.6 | 17.9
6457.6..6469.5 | 18.9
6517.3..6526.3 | 19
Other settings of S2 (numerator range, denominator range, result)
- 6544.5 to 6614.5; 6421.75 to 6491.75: 1.04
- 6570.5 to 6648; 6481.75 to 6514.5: 1.07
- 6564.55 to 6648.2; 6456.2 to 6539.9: 1.03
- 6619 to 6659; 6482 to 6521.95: 1.05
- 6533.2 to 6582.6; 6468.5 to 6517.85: 1.03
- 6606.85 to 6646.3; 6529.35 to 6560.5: 1.02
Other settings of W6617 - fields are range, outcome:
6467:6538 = 18.3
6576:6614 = 18.5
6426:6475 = 18.3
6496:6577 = 18.3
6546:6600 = 18.2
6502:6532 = 18.5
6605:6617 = 18.9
